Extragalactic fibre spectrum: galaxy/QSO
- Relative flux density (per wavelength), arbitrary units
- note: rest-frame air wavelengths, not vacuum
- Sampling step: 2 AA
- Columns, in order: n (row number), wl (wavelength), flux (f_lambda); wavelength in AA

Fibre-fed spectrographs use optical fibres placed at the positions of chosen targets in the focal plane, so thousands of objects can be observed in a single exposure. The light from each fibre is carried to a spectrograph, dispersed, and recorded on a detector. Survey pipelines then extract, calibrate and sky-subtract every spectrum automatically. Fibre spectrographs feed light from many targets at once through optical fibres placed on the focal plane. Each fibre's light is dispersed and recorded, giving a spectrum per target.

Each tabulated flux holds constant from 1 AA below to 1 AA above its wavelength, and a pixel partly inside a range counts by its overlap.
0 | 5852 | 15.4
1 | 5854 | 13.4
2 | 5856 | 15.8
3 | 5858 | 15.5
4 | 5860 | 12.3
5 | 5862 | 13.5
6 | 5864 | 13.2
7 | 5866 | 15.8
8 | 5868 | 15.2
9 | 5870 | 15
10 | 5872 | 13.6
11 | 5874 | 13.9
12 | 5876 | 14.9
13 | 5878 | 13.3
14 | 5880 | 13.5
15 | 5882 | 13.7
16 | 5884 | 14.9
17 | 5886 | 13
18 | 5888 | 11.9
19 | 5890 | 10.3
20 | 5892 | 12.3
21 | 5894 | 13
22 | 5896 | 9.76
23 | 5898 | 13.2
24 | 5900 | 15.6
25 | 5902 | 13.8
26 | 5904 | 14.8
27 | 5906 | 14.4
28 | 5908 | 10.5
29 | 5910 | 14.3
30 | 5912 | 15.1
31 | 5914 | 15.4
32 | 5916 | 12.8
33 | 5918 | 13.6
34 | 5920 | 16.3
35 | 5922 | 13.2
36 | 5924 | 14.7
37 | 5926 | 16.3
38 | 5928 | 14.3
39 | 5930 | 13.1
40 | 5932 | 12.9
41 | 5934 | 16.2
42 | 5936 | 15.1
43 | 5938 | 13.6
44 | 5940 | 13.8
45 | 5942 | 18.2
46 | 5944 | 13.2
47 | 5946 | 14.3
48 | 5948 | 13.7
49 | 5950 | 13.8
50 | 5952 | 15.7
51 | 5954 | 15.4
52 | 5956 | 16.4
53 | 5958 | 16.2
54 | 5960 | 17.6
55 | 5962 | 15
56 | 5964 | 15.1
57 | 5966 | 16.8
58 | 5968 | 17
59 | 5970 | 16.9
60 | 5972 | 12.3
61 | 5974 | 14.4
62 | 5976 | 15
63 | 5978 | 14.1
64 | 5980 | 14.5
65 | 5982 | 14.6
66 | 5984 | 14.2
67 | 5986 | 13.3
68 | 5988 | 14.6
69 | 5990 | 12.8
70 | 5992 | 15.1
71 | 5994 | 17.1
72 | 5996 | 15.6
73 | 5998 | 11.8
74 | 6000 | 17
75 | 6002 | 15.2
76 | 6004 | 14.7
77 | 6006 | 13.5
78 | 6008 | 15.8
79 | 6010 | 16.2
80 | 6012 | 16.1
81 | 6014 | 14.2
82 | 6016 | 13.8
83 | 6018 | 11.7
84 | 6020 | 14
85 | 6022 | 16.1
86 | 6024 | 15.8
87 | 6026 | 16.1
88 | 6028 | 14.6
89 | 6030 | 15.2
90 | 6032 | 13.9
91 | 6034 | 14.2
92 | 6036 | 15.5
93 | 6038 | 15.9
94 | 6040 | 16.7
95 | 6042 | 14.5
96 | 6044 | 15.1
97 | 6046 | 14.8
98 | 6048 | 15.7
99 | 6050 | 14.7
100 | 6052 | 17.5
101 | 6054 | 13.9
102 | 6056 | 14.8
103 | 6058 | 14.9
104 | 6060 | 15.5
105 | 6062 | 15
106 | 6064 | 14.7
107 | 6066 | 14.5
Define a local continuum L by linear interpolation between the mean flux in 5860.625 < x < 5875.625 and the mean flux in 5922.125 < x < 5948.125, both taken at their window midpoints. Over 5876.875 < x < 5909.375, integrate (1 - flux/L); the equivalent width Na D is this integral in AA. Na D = 3.1 AA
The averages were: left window 14.3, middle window 13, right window 14.6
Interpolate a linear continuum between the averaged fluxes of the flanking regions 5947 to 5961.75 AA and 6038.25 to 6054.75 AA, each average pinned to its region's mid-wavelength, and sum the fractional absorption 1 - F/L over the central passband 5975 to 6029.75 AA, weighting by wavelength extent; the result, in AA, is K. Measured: 2.6 AA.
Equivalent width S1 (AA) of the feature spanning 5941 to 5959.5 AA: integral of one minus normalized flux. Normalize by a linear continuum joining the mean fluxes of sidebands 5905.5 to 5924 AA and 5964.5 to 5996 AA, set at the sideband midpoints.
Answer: -1.03 AA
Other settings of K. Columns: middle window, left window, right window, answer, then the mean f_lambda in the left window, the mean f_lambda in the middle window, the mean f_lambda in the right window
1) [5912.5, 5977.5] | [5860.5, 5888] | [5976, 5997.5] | -2.7 AA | 14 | 14.9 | 14.5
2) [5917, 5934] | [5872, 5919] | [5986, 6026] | -0.8 AA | 13.4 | 14.4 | 14.8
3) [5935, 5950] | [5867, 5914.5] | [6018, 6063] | -0.4 AA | 13.5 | 14.5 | 15.1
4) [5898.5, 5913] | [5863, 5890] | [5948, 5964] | 0.4 AA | 13.9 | 14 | 15.6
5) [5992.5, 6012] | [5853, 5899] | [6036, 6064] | -0.6 AA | 13.5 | 15.3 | 15.3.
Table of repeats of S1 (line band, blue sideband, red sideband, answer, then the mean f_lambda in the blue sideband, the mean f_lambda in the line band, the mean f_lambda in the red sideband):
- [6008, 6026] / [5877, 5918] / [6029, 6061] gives -0.1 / 13.3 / 14.9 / 15.2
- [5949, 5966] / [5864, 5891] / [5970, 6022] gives -1.7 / 13.7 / 15.7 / 14.5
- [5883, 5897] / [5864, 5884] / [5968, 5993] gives 2.1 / 14.3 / 12.2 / 14.4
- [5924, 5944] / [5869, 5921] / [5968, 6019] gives -1.1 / 13.6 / 14.7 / 14.6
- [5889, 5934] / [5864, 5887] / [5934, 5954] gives 2.5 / 14.2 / 13.7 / 14.7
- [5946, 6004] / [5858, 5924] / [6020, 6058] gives -1.9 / 13.7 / 15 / 15.2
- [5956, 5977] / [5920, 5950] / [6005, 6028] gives -1.5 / 14.5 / 15.7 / 14.8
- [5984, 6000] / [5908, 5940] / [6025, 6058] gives 0.4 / 14.3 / 14.5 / 15.2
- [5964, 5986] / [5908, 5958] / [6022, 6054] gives 0.0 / 14.6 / 14.9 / 15.3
